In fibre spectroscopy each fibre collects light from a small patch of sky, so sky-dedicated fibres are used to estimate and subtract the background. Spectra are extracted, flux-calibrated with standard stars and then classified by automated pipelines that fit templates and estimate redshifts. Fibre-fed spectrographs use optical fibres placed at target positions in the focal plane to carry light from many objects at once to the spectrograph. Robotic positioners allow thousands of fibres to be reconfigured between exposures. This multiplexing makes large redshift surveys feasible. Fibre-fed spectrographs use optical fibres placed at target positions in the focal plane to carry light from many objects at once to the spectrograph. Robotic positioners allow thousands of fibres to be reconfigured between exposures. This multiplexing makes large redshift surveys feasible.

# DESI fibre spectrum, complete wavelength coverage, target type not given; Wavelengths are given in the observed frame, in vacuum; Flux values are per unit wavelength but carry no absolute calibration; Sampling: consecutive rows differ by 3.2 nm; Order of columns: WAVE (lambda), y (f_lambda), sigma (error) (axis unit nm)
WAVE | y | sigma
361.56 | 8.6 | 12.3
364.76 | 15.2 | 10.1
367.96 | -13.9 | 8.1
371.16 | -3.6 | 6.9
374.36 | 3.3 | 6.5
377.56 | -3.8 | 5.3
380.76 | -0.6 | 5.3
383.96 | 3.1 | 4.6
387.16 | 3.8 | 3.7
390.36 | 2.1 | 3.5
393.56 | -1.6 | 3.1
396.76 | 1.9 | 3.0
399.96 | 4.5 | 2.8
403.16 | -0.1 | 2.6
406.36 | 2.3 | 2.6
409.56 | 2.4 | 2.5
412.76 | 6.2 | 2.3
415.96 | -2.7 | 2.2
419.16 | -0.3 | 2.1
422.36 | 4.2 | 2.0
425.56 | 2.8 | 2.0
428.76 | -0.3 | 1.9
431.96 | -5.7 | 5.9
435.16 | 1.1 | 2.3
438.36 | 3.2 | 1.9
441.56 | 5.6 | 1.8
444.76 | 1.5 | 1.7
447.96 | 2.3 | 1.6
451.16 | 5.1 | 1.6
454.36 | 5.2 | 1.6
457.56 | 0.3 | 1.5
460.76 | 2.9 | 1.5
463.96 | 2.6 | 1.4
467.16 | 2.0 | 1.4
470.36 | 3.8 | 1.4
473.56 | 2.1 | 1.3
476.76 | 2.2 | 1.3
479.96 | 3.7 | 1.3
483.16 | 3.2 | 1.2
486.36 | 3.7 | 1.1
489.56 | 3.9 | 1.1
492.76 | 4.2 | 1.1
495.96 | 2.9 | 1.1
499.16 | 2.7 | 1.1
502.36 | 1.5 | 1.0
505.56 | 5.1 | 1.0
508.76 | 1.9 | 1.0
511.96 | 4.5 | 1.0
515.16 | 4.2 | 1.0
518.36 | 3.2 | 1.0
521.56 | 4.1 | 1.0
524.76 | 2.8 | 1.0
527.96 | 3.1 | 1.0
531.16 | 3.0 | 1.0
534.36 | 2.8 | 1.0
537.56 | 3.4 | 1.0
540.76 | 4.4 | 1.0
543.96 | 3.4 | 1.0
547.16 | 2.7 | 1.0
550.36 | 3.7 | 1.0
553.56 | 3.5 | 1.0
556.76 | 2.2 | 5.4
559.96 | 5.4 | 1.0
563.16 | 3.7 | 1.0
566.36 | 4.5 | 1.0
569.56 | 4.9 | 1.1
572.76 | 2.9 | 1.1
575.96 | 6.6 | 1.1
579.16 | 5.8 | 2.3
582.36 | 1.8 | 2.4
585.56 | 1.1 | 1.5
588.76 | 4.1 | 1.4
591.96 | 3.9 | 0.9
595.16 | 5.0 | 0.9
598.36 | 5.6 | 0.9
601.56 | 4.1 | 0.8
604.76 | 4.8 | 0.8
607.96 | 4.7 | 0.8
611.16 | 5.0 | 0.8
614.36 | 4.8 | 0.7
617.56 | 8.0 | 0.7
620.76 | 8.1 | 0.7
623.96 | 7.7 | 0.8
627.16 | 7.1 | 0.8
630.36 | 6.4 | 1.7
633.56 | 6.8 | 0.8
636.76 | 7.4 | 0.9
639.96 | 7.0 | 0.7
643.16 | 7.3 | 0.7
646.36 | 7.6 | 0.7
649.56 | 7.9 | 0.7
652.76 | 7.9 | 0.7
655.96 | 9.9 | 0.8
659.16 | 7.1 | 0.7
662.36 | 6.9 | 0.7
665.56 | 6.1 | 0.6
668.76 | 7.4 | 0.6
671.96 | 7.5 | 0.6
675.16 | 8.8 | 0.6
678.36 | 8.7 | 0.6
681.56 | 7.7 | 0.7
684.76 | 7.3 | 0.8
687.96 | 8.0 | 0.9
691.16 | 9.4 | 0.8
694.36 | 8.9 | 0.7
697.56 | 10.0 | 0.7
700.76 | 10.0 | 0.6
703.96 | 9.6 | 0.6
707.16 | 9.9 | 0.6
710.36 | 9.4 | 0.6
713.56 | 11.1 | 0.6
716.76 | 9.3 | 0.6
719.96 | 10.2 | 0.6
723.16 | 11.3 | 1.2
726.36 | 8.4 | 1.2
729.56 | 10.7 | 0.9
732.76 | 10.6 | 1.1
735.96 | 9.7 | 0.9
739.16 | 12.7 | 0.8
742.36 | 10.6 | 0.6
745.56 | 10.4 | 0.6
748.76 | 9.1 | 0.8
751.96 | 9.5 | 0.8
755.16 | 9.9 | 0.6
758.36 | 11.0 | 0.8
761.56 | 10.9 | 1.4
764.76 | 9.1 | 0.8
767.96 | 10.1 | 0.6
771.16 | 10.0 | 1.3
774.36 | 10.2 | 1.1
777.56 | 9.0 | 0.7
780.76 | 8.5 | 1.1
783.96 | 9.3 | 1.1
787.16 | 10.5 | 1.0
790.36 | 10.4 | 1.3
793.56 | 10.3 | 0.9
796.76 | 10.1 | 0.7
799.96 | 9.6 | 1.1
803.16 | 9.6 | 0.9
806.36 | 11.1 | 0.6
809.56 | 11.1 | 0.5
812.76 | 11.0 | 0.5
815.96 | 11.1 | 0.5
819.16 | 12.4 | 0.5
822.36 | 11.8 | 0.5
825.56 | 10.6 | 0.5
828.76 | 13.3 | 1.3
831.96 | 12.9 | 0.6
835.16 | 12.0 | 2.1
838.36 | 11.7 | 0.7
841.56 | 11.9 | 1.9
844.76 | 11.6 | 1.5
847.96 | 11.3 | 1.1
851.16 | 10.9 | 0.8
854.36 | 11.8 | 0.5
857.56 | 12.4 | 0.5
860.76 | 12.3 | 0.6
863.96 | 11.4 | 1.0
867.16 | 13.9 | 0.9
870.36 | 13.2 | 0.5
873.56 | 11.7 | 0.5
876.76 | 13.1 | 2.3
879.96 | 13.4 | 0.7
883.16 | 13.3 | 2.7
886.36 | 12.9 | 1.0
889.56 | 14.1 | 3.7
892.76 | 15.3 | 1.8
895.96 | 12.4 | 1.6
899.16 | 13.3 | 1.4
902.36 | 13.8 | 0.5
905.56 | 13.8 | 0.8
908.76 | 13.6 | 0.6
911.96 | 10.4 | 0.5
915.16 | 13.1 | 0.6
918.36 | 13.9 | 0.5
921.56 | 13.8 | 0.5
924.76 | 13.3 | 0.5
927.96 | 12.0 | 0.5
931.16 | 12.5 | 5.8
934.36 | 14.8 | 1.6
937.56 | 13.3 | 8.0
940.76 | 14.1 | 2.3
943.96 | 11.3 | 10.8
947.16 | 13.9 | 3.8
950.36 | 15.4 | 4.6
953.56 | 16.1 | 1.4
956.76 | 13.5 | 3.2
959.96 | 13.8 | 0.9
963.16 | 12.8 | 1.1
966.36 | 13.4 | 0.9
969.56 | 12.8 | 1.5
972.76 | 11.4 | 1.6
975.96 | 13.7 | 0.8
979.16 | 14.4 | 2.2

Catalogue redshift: 0.55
